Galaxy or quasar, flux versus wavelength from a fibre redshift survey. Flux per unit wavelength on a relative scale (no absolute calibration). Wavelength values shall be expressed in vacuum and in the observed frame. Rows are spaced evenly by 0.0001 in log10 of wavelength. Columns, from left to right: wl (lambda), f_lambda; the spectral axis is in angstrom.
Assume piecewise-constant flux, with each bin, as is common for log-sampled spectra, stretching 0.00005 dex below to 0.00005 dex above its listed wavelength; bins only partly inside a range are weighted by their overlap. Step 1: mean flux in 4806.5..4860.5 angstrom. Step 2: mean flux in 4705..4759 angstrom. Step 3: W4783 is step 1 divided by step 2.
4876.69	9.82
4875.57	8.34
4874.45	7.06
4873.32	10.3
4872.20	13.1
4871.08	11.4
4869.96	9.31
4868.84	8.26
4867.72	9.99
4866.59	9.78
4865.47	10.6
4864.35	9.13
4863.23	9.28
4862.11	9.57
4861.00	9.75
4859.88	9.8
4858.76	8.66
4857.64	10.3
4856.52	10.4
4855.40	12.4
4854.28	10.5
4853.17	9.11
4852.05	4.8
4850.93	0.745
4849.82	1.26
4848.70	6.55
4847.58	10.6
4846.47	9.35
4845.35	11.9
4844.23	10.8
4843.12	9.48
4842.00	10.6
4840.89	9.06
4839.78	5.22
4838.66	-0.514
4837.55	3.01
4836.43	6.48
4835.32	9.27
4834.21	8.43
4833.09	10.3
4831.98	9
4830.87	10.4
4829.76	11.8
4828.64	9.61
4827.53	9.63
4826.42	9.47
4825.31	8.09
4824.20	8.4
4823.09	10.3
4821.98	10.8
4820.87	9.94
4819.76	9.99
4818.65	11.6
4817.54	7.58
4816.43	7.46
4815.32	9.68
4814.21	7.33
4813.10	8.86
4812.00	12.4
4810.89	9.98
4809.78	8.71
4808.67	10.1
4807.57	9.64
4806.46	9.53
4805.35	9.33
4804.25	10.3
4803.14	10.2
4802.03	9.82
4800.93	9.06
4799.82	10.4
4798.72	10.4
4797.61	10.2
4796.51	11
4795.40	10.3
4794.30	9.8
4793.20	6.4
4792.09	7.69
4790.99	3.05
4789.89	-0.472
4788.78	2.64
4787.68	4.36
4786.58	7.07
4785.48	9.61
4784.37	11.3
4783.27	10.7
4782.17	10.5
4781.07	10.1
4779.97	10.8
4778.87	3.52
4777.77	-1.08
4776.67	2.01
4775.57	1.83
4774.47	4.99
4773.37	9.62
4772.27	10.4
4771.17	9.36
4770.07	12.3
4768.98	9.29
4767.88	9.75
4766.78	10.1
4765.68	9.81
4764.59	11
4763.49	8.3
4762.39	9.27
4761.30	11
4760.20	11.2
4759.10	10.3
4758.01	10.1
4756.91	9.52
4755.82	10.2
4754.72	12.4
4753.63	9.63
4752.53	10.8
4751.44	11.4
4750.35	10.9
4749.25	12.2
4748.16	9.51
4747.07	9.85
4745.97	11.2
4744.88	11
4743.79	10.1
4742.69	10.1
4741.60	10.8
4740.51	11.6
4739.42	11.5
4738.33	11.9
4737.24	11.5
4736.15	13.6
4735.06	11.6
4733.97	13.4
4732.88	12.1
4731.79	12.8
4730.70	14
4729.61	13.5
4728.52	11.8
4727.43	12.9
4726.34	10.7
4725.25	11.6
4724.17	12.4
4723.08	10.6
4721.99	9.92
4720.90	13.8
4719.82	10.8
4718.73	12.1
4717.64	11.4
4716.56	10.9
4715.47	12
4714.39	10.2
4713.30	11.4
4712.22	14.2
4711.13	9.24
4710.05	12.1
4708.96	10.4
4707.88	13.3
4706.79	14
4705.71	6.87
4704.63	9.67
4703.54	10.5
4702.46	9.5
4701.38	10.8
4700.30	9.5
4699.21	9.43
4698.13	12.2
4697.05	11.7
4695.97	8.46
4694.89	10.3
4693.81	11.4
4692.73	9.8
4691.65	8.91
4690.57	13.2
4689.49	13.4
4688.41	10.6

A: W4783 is 0.8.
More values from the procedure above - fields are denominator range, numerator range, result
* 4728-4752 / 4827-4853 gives 0.66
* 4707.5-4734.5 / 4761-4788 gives 0.69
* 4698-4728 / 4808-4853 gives 0.76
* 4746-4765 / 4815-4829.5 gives 0.91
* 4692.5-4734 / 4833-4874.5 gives 0.76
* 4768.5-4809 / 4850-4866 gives 1.10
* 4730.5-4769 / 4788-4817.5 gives 0.78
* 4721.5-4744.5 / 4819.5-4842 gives 0.72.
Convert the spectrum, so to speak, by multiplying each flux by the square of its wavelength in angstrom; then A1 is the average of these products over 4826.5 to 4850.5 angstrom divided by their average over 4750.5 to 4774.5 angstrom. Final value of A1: 0.8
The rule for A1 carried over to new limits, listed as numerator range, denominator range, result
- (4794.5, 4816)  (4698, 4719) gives 0.94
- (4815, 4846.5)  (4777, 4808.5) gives 1.11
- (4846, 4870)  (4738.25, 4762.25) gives 0.84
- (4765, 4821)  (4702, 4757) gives 0.76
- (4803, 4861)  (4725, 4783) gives 0.90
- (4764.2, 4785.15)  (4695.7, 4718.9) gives 0.77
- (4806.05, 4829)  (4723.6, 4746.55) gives 0.82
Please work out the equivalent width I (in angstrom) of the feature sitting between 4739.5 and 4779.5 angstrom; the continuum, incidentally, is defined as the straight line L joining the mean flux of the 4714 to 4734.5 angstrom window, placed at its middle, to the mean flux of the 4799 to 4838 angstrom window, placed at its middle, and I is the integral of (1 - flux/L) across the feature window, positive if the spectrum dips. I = 6.28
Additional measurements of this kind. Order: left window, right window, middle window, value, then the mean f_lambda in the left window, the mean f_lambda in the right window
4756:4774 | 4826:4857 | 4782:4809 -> 2.4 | 10.1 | 8.19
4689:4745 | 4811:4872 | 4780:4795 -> 4.0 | 11.4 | 8.88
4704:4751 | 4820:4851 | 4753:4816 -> 7.2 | 11.5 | 8.35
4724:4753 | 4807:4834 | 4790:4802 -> 2.0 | 11.7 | 9.61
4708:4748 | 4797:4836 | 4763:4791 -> 8.4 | 11.6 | 9.65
